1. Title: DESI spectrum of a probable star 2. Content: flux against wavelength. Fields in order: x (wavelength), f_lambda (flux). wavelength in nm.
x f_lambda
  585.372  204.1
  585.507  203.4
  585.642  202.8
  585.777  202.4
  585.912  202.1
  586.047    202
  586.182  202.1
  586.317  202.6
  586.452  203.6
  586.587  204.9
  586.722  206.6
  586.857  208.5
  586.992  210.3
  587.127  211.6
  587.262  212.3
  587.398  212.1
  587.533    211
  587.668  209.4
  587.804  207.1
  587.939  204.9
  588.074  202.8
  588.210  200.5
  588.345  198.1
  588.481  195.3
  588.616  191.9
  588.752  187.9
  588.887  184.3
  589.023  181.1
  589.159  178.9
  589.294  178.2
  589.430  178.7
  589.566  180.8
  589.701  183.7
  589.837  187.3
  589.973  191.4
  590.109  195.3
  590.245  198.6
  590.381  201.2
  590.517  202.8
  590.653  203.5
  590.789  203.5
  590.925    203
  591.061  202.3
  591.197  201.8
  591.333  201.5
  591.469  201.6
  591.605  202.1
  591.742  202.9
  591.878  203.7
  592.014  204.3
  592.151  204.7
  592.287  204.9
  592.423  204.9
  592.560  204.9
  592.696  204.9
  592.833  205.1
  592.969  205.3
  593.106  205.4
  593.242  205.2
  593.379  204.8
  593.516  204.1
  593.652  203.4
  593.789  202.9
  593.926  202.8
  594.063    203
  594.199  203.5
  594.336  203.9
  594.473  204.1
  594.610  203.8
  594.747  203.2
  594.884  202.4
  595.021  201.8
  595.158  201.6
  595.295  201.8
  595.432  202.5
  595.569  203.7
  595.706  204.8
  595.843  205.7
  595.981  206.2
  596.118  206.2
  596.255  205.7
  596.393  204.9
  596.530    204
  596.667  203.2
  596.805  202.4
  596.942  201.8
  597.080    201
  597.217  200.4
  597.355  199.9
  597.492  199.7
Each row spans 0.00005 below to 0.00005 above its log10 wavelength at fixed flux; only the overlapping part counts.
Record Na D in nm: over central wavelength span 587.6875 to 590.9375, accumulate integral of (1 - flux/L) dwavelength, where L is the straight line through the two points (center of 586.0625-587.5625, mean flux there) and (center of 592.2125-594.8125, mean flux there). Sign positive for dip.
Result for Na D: 0.203 nm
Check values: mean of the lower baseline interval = 208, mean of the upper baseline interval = 204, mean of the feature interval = 193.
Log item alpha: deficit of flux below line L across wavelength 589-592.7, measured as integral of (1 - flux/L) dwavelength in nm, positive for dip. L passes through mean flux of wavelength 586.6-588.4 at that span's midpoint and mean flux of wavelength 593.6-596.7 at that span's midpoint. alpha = 0.158 nm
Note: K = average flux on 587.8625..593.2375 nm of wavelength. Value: 197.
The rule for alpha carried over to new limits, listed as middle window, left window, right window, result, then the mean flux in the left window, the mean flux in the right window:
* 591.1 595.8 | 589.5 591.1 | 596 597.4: -0.10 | 196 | 203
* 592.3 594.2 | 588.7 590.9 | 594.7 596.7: -0.06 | 190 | 204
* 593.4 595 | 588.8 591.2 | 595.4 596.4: -0.02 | 192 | 205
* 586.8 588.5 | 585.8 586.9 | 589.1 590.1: -0.10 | 204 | 184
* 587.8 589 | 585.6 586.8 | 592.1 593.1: 0.05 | 203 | 205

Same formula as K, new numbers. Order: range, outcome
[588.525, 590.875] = 190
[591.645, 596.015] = 204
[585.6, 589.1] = 202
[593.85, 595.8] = 203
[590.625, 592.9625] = 204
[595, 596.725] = 204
